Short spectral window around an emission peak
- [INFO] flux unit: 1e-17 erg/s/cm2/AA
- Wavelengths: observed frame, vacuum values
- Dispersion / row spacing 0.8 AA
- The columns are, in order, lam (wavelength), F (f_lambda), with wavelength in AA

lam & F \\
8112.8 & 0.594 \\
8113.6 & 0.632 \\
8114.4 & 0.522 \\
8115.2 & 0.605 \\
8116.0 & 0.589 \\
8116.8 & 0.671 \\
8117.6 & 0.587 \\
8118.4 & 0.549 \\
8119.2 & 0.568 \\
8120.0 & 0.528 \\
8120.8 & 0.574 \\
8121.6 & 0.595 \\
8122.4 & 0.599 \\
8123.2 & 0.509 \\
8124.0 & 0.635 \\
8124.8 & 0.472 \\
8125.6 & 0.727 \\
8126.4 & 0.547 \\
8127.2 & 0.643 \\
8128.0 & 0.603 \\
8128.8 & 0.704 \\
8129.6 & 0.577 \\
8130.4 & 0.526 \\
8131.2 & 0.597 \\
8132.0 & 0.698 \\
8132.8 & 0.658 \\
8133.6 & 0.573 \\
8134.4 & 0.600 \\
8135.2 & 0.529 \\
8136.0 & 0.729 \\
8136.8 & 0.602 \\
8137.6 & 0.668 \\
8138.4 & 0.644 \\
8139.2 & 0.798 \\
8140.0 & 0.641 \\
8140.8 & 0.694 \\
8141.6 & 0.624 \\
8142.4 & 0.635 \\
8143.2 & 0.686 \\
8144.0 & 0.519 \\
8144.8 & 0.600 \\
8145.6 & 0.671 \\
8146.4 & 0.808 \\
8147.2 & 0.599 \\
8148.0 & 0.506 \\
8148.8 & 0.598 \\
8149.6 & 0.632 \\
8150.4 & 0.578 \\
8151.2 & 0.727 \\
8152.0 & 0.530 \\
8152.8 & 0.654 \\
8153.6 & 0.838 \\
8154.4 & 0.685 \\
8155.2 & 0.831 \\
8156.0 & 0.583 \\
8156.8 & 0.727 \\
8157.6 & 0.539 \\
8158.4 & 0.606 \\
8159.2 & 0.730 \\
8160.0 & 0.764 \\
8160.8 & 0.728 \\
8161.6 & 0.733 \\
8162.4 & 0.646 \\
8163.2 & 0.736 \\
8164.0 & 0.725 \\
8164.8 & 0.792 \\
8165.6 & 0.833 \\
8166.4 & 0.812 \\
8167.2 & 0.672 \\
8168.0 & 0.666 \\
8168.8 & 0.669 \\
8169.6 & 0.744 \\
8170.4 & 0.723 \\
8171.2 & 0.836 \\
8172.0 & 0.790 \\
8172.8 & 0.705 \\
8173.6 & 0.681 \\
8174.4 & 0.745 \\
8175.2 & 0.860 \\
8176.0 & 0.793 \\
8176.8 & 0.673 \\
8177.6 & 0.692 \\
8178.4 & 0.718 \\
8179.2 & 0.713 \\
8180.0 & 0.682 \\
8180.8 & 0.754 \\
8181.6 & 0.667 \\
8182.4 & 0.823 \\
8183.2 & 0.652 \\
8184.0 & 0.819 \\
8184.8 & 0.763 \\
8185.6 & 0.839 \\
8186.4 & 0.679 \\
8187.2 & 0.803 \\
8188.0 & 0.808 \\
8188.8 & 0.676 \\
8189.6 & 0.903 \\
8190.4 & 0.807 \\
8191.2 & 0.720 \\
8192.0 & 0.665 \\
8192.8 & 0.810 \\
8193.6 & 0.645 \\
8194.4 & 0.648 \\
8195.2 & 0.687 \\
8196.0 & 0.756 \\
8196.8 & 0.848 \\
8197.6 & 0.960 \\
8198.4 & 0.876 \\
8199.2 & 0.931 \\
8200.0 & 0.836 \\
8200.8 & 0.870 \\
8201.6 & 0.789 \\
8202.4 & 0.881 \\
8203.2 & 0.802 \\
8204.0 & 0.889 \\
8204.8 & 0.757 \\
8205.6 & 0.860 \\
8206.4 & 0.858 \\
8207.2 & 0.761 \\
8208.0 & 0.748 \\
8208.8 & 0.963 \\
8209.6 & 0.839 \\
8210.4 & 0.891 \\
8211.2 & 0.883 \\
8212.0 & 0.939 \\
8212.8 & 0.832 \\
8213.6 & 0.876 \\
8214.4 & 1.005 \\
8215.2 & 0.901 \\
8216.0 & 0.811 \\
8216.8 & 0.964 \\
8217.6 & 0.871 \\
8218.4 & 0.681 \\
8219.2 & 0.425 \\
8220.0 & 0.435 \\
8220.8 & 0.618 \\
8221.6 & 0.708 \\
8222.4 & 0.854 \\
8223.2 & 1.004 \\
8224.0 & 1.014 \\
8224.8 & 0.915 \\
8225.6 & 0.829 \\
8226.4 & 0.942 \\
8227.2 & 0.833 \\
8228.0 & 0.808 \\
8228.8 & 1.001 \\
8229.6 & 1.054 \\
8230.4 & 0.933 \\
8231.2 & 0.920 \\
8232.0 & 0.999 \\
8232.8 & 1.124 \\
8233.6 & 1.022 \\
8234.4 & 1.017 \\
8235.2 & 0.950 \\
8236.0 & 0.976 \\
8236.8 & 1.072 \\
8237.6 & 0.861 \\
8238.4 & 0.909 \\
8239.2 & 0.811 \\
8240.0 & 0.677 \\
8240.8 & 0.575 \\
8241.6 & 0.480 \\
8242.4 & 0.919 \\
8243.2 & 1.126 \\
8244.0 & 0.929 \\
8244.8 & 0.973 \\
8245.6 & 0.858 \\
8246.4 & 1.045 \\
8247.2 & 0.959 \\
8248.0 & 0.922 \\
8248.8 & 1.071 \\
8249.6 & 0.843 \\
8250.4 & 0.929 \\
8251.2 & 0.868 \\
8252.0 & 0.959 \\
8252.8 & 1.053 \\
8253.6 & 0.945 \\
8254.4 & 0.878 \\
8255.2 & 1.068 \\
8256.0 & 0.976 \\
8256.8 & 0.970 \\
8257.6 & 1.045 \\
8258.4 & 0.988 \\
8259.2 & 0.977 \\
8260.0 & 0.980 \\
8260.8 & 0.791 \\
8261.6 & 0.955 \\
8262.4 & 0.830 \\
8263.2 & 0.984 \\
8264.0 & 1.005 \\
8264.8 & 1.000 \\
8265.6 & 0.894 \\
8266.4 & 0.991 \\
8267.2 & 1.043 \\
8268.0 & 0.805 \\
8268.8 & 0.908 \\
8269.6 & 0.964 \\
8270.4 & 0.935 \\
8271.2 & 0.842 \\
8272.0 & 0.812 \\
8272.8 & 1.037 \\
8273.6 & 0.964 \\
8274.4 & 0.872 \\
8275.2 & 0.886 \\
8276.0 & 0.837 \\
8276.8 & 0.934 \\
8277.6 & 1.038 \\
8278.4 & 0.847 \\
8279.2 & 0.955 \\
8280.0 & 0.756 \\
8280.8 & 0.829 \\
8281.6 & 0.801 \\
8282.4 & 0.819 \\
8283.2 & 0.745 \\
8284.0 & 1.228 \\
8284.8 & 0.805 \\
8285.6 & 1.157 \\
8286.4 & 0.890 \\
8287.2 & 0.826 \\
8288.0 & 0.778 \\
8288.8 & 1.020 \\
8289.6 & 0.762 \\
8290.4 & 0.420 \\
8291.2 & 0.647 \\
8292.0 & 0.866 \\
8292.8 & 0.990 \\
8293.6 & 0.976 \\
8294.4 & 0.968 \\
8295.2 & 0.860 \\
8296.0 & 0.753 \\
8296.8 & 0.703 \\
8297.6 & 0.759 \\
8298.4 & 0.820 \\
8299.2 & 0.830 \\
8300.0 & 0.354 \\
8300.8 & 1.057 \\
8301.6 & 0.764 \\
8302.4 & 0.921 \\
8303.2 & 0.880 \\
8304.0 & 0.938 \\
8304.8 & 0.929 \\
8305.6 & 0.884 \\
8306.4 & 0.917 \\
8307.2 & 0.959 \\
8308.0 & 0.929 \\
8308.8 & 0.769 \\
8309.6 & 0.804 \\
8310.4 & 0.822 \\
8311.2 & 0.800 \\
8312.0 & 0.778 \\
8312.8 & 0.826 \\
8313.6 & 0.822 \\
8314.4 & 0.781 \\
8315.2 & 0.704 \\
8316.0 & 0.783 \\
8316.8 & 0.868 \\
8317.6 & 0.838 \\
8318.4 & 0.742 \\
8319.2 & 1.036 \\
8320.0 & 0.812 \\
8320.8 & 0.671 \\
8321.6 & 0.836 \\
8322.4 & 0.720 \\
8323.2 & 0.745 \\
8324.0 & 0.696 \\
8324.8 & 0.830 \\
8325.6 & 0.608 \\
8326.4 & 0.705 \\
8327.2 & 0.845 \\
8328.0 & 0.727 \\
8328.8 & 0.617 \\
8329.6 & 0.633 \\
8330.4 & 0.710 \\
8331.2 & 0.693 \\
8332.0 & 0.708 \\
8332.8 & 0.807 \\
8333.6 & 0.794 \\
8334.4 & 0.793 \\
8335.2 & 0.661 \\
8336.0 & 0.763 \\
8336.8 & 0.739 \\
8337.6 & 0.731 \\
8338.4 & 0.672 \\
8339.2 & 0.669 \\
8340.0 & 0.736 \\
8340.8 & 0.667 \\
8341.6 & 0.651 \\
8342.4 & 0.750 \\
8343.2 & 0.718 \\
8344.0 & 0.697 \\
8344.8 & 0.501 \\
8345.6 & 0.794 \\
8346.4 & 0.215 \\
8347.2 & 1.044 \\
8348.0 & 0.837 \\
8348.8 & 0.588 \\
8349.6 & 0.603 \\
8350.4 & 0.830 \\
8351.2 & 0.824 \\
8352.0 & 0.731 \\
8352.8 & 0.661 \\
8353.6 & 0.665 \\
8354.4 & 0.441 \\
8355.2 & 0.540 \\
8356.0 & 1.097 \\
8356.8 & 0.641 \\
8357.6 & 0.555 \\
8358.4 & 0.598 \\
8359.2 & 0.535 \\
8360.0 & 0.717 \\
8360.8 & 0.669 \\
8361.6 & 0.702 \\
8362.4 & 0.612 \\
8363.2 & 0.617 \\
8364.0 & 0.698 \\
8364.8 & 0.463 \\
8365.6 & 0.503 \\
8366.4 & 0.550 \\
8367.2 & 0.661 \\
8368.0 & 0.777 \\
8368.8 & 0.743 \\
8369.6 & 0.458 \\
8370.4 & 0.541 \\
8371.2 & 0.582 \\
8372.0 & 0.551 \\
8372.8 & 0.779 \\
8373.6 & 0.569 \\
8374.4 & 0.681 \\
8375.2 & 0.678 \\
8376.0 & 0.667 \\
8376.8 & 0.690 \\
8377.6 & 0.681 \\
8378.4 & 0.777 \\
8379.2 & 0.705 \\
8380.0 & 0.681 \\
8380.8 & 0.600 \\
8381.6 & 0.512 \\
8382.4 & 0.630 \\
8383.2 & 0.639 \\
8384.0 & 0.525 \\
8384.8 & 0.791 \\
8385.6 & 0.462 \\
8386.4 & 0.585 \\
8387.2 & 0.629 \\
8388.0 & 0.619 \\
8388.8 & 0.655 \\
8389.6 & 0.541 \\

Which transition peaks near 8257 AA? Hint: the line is Mg II 2798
